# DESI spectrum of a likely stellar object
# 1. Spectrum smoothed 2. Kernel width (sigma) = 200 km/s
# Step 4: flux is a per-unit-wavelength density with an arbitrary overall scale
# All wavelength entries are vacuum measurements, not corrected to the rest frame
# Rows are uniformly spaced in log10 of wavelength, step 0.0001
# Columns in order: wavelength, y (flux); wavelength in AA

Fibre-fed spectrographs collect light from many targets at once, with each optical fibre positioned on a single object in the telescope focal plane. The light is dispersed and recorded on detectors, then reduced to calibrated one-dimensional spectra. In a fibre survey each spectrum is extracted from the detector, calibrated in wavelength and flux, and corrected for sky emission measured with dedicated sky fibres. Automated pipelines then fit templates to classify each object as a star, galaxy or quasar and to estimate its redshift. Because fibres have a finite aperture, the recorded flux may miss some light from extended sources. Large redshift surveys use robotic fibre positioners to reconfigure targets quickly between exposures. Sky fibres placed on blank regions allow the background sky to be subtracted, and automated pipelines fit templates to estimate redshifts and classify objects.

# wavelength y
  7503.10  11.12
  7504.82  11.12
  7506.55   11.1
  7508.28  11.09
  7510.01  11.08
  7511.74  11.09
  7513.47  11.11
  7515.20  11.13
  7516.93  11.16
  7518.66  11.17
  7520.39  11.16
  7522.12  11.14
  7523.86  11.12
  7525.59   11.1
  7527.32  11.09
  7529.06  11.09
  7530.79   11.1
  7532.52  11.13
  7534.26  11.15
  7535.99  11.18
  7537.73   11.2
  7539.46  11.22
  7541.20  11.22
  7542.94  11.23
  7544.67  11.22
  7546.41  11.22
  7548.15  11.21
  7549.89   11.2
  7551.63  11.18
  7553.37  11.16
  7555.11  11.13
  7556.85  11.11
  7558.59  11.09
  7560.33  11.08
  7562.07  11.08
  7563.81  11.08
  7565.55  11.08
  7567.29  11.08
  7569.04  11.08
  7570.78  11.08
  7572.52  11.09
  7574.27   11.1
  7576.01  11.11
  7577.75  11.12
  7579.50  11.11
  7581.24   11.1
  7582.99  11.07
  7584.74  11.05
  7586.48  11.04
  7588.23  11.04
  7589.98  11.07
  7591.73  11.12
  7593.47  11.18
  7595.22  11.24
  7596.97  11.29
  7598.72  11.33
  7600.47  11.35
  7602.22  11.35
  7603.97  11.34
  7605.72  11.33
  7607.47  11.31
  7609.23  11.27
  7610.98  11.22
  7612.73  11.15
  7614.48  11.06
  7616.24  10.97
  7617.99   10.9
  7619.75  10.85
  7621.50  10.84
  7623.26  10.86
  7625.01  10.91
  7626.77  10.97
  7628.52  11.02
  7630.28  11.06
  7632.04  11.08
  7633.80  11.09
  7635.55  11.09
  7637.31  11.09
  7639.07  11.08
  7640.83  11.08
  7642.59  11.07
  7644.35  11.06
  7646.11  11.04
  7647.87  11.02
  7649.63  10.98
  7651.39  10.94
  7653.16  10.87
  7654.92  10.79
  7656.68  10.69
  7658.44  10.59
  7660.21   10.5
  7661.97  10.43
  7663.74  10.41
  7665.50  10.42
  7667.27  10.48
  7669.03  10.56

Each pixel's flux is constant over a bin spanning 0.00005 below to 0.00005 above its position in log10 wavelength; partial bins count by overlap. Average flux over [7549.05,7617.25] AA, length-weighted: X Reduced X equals 11.1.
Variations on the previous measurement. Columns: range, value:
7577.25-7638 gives 11.1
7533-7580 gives 11.1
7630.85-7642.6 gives 11.1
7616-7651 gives 11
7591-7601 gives 11.3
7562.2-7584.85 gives 11.1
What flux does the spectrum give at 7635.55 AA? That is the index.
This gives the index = 11.09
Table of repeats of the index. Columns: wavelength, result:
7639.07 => 11.08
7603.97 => 11.34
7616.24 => 10.97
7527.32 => 11.09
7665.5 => 10.42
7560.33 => 11.08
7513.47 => 11.11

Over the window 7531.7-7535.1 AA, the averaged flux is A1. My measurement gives 11.1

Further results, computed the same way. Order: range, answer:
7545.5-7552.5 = 11.2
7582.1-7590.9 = 11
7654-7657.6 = 10.8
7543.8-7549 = 11.2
